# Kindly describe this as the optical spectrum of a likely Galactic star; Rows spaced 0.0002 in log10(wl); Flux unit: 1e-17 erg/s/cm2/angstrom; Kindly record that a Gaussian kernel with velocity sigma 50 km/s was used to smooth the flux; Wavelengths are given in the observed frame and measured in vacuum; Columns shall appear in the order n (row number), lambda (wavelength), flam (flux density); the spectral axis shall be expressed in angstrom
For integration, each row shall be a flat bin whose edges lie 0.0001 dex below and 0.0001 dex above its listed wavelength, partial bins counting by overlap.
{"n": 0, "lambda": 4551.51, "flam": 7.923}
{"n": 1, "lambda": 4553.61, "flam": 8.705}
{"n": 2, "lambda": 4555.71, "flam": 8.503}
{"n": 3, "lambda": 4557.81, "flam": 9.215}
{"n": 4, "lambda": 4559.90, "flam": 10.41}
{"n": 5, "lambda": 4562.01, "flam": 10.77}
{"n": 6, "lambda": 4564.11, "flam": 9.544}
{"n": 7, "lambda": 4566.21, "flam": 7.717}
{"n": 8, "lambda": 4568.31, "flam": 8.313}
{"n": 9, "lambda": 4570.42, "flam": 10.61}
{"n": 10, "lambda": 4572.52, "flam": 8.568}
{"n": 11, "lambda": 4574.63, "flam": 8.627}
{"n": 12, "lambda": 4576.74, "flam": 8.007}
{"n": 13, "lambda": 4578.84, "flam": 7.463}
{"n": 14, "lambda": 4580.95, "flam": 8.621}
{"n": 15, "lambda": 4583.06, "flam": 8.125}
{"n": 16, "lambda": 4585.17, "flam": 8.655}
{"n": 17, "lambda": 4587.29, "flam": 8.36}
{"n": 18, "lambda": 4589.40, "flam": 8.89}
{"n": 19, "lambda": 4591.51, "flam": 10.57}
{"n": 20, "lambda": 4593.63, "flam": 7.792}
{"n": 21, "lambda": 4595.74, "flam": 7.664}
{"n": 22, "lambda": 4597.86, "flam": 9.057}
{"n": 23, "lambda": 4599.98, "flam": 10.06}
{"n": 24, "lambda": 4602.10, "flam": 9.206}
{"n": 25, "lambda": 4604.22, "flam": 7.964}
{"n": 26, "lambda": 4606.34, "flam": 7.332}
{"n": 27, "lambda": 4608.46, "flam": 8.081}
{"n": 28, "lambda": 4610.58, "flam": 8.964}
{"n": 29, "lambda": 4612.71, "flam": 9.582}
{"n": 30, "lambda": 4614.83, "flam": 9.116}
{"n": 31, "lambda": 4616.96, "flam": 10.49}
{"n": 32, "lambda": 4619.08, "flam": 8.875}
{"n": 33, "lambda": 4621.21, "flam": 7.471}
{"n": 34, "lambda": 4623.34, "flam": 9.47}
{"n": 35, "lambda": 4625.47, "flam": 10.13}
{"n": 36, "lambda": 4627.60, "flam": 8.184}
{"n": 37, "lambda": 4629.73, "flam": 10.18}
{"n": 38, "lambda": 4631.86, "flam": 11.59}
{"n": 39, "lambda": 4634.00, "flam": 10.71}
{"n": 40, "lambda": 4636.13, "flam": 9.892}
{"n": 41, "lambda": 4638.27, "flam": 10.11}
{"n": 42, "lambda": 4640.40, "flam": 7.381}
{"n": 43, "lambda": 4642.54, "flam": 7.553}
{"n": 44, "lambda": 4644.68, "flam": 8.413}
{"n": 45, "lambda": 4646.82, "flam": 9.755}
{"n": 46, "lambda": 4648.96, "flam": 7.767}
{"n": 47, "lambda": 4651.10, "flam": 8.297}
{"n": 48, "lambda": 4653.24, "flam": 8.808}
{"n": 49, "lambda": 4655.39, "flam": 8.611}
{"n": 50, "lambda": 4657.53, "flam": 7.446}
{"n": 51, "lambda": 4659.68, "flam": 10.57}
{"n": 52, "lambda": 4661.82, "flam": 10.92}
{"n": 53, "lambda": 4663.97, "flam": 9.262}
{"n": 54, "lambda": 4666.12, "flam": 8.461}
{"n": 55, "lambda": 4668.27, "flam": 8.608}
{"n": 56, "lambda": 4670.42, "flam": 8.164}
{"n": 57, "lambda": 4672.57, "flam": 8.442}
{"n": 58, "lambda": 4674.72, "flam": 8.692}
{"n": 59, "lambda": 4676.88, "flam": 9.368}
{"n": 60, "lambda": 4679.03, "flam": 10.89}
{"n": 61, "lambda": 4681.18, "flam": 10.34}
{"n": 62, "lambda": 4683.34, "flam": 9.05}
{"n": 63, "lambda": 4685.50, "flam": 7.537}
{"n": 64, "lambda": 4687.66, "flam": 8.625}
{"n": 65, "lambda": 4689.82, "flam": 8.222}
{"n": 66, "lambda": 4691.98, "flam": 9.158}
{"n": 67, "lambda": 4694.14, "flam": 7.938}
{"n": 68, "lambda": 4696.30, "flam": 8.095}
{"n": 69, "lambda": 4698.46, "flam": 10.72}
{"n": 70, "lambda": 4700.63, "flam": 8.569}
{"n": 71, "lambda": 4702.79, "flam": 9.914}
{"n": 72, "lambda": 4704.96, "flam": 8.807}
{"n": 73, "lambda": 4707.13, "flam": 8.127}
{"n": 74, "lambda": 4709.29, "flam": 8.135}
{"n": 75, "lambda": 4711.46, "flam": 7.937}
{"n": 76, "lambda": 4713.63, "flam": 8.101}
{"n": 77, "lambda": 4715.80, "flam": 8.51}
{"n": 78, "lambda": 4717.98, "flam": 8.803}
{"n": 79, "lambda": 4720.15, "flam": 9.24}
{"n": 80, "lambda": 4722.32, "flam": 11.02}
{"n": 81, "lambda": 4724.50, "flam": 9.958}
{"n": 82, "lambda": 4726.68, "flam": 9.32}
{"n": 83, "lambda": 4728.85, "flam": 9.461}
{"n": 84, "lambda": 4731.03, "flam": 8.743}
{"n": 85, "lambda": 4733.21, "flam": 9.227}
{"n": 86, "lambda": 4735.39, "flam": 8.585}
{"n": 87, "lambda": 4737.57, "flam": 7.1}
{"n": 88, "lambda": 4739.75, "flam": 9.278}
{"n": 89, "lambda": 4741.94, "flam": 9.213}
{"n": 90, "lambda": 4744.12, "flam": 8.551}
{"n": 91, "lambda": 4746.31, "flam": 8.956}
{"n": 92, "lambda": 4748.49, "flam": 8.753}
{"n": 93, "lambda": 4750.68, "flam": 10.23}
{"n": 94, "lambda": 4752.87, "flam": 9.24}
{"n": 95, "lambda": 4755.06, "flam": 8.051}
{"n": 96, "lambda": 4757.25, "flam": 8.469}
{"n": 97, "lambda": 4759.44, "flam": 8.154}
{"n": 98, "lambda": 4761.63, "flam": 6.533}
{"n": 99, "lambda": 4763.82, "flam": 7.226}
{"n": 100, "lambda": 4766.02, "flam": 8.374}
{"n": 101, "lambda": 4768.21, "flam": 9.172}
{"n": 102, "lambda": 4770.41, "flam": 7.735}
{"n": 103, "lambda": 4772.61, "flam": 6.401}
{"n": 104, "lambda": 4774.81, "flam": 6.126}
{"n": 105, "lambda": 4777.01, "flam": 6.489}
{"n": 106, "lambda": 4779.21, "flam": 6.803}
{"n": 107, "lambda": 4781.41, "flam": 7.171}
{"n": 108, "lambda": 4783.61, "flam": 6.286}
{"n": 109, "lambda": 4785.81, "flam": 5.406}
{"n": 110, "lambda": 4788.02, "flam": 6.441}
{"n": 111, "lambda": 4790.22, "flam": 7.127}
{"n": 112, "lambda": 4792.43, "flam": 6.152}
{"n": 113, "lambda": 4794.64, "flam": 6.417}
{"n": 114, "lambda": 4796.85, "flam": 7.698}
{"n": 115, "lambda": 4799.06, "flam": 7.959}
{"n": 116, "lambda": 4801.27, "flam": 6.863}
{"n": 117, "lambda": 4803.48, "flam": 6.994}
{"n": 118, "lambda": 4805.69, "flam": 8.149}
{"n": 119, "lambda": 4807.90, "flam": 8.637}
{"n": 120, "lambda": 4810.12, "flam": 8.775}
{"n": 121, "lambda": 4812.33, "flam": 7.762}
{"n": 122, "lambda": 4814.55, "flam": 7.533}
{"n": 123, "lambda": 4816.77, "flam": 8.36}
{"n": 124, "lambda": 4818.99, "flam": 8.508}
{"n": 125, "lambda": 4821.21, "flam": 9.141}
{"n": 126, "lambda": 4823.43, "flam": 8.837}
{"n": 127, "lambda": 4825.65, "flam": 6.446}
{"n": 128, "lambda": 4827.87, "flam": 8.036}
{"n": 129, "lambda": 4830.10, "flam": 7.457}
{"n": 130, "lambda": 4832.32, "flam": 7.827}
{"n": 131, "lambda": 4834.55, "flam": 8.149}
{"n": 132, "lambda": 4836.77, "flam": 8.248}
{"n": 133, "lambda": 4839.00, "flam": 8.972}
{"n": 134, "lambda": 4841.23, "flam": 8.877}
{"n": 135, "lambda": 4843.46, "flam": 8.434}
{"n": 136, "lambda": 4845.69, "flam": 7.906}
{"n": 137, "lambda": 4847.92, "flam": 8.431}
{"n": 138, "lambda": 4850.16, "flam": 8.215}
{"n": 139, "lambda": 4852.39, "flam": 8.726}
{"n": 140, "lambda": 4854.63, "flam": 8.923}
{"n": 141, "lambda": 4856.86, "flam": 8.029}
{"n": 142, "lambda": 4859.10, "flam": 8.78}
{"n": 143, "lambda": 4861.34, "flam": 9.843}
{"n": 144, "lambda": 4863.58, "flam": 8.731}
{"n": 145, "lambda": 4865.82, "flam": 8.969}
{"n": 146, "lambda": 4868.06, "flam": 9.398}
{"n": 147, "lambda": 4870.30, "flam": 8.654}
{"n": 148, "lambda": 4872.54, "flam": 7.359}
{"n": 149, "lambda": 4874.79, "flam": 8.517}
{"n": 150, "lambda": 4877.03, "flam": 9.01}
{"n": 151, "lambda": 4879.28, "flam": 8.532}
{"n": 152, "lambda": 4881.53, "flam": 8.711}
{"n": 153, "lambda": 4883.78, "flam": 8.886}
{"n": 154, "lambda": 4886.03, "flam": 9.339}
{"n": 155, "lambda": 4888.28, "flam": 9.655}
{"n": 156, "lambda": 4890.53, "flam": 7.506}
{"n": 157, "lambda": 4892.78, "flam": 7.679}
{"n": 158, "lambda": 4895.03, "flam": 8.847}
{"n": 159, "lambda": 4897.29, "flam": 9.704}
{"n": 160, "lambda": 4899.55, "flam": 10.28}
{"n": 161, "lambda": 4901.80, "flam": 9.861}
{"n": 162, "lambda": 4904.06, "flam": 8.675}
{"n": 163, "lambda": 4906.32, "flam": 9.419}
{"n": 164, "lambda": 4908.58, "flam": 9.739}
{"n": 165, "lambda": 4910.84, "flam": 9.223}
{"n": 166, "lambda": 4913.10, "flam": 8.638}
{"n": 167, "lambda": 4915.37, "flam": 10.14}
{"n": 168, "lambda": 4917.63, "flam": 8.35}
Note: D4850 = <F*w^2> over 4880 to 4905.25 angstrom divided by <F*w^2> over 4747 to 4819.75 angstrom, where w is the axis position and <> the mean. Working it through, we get 1.24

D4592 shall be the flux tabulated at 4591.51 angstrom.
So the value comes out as 10.57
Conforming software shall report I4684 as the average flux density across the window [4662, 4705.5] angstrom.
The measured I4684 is 8.98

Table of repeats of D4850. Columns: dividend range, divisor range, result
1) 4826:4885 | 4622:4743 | 1.01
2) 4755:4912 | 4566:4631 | 1.02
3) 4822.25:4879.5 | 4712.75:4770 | 1.01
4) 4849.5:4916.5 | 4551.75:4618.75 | 1.14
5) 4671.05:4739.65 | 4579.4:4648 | 1.03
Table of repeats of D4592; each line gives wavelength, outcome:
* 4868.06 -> 9.398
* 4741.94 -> 9.213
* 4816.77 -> 8.36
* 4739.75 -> 9.278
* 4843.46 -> 8.434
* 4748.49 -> 8.753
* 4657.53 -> 7.446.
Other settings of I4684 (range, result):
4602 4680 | 9.04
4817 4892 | 8.51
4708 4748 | 8.89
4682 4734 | 8.89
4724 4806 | 7.84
